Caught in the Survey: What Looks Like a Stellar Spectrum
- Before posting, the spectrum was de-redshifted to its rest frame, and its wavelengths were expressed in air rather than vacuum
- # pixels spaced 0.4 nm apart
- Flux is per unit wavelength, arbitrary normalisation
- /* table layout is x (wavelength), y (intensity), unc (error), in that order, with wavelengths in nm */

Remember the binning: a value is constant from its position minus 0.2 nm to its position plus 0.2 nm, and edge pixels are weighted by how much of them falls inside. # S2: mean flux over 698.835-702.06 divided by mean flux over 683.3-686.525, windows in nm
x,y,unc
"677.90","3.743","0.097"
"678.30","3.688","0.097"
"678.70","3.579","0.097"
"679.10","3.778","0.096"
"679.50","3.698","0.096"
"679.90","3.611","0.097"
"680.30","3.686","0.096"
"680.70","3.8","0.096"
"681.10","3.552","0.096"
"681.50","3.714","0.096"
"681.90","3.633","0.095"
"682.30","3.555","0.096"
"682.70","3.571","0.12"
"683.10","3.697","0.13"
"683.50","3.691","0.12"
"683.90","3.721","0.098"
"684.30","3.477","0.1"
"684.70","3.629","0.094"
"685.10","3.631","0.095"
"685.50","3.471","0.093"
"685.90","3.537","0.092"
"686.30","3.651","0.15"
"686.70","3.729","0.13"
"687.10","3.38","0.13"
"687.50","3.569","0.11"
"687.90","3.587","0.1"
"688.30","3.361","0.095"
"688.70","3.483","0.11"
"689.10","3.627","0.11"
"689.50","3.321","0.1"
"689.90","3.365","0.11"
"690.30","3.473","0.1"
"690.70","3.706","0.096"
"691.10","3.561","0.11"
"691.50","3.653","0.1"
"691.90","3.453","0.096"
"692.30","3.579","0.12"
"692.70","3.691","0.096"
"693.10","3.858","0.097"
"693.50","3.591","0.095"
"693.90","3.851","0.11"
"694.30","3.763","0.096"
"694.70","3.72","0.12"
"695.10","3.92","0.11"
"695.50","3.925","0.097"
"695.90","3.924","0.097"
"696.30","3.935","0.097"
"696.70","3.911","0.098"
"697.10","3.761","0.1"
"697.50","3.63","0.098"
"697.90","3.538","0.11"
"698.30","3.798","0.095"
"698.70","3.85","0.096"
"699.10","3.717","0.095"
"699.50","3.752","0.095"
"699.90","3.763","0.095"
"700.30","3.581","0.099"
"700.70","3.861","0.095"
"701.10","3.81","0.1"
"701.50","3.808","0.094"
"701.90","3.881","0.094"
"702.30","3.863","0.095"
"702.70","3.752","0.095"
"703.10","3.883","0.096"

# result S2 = 1.05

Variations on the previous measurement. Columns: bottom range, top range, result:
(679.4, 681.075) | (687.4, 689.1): 0.95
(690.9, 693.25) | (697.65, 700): 1.03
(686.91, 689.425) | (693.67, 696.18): 1.10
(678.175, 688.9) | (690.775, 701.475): 1.04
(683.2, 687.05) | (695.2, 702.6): 1.05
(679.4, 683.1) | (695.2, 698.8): 1.04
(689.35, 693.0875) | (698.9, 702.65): 1.06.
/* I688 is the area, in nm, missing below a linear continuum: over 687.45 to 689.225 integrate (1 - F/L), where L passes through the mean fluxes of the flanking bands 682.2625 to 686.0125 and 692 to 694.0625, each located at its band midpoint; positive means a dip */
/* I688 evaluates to 0.063 nm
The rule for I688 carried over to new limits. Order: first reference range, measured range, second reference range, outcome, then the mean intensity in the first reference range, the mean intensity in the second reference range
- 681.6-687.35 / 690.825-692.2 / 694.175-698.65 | 0.06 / 3.6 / 3.8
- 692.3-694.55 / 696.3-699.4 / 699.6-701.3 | -0.01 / 3.73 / 3.75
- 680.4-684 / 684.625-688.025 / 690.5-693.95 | 0.08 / 3.66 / 3.65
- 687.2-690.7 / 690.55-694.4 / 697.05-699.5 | -0.10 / 3.48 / 3.72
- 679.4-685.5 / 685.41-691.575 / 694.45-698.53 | 0.30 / 3.64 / 3.81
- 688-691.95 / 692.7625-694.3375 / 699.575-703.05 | -0.07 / 3.5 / 3.79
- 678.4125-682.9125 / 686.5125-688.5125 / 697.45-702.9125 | 0.09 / 3.65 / 3.76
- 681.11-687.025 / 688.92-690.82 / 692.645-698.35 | 0.11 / 3.61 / 3.79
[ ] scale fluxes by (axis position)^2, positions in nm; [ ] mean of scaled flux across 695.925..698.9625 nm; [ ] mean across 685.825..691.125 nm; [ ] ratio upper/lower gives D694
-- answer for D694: 1.10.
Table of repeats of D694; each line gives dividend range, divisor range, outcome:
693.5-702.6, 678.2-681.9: 1.09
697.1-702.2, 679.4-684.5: 1.08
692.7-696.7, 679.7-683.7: 1.09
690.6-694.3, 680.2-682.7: 1.04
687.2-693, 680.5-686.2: 1.00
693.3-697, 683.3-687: 1.09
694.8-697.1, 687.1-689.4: 1.14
